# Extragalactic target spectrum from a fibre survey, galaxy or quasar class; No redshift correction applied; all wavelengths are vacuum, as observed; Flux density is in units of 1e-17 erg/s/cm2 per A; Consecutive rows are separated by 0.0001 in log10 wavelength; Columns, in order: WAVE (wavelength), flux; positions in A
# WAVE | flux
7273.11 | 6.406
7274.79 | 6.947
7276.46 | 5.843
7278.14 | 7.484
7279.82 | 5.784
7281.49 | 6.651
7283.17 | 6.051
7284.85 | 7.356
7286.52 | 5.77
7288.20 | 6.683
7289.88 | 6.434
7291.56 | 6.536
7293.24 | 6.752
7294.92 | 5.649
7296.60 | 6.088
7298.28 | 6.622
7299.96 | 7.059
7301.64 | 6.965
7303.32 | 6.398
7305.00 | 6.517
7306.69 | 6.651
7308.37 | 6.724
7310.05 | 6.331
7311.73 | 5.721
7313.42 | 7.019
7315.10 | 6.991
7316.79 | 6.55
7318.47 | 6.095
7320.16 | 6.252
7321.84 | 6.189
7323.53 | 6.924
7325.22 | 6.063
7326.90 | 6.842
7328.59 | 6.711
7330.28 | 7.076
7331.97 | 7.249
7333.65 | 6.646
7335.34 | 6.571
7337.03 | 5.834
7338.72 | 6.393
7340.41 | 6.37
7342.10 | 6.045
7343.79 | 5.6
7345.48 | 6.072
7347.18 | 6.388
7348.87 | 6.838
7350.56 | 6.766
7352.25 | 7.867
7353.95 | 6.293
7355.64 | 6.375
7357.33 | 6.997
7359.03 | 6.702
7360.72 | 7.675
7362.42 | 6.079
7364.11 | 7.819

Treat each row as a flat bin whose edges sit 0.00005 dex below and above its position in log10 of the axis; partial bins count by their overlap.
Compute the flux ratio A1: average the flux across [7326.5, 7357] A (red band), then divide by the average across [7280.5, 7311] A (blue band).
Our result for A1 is 1.01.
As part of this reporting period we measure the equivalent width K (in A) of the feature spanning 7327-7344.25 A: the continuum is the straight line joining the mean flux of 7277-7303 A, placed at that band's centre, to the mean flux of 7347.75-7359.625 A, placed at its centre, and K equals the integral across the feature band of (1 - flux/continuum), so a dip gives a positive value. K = 0.65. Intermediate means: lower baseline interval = 6.51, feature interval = 6.49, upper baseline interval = 6.83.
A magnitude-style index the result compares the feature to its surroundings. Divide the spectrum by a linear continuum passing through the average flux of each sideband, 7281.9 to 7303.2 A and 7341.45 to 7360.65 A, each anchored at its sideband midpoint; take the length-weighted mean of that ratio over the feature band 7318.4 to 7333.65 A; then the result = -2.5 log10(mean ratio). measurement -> -0.01 mag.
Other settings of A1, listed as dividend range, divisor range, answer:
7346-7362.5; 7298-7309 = 1.02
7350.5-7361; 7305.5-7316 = 1.06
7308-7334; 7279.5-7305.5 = 1.02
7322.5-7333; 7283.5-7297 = 1.06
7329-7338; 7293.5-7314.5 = 1.03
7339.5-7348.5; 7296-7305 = 0.92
